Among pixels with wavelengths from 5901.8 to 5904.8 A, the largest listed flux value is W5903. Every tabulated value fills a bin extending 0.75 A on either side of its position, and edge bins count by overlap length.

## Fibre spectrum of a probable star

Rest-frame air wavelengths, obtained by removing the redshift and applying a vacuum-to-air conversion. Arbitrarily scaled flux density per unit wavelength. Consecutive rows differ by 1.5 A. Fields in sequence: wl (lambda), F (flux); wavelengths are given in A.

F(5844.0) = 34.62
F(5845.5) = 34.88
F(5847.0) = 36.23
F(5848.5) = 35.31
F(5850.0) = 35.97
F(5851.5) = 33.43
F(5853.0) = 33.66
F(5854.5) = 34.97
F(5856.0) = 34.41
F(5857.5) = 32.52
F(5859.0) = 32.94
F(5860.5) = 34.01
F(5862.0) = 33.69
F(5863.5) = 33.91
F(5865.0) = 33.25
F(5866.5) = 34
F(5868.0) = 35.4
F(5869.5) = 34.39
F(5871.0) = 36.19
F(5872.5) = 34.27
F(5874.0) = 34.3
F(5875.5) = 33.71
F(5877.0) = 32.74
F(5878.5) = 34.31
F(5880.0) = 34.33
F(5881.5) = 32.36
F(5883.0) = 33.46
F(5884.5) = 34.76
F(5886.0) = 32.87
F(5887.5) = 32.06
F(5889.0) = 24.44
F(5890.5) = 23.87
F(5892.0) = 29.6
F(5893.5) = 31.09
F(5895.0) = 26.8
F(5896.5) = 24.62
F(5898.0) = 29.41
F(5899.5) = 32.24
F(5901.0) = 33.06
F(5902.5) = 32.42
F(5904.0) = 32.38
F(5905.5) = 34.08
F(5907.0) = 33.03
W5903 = 32.42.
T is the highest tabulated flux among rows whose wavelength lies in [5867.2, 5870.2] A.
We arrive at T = 35.4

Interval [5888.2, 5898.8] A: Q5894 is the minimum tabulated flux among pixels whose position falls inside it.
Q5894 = 23.87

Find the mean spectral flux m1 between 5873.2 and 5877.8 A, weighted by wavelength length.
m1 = 33.6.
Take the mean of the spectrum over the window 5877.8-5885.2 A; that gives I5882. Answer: 33.8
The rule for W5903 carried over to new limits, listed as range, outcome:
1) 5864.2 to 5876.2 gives 36.19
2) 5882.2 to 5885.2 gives 34.76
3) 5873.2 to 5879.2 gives 34.31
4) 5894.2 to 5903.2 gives 33.06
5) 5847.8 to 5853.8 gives 35.97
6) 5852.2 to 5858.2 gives 34.97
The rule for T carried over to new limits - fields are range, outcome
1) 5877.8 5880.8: 34.33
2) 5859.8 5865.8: 34.01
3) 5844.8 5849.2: 36.23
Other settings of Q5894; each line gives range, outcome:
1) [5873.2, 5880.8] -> 32.74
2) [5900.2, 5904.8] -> 32.38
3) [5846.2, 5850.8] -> 35.31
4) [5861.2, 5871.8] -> 33.25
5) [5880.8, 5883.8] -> 32.36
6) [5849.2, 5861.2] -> 32.52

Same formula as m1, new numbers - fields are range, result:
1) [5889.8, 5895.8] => 27.8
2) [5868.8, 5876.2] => 34.6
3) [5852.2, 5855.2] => 34.3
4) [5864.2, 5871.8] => 34.6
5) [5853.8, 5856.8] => 34.6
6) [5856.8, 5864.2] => 33.4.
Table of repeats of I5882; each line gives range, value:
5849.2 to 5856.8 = 34.5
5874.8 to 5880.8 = 33.8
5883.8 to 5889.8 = 30.9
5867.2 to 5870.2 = 34.9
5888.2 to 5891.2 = 24.3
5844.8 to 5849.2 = 35.5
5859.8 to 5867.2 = 33.8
